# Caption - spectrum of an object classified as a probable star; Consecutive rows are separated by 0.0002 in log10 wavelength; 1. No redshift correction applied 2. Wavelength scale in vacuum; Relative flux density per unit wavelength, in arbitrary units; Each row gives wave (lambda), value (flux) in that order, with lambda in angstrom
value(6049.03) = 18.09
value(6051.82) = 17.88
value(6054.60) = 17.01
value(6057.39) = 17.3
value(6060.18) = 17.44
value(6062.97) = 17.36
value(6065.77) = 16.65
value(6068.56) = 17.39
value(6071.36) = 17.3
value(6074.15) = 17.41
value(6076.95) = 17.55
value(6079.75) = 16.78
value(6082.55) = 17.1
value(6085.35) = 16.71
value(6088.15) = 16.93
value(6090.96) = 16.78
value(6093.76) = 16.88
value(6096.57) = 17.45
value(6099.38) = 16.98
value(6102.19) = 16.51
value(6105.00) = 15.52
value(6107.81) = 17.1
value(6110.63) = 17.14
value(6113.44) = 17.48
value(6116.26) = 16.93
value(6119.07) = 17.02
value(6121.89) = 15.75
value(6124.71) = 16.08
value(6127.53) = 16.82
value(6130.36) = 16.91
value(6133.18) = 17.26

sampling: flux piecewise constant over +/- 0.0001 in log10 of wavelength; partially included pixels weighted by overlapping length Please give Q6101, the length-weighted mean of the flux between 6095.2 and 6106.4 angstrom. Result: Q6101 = 16.6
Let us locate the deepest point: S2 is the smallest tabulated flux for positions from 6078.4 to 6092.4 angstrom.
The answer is 16.71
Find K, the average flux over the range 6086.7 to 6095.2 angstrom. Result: 16.9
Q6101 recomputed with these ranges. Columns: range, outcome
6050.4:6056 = 17.5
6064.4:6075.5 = 17.2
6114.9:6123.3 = 16.6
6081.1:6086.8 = 16.9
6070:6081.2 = 17.3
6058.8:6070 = 17.2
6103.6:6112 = 16.6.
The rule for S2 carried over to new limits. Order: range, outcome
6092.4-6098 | 16.88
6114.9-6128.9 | 15.75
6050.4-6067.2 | 16.65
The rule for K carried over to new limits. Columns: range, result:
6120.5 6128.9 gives 16.2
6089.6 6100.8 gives 17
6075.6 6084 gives 17.1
